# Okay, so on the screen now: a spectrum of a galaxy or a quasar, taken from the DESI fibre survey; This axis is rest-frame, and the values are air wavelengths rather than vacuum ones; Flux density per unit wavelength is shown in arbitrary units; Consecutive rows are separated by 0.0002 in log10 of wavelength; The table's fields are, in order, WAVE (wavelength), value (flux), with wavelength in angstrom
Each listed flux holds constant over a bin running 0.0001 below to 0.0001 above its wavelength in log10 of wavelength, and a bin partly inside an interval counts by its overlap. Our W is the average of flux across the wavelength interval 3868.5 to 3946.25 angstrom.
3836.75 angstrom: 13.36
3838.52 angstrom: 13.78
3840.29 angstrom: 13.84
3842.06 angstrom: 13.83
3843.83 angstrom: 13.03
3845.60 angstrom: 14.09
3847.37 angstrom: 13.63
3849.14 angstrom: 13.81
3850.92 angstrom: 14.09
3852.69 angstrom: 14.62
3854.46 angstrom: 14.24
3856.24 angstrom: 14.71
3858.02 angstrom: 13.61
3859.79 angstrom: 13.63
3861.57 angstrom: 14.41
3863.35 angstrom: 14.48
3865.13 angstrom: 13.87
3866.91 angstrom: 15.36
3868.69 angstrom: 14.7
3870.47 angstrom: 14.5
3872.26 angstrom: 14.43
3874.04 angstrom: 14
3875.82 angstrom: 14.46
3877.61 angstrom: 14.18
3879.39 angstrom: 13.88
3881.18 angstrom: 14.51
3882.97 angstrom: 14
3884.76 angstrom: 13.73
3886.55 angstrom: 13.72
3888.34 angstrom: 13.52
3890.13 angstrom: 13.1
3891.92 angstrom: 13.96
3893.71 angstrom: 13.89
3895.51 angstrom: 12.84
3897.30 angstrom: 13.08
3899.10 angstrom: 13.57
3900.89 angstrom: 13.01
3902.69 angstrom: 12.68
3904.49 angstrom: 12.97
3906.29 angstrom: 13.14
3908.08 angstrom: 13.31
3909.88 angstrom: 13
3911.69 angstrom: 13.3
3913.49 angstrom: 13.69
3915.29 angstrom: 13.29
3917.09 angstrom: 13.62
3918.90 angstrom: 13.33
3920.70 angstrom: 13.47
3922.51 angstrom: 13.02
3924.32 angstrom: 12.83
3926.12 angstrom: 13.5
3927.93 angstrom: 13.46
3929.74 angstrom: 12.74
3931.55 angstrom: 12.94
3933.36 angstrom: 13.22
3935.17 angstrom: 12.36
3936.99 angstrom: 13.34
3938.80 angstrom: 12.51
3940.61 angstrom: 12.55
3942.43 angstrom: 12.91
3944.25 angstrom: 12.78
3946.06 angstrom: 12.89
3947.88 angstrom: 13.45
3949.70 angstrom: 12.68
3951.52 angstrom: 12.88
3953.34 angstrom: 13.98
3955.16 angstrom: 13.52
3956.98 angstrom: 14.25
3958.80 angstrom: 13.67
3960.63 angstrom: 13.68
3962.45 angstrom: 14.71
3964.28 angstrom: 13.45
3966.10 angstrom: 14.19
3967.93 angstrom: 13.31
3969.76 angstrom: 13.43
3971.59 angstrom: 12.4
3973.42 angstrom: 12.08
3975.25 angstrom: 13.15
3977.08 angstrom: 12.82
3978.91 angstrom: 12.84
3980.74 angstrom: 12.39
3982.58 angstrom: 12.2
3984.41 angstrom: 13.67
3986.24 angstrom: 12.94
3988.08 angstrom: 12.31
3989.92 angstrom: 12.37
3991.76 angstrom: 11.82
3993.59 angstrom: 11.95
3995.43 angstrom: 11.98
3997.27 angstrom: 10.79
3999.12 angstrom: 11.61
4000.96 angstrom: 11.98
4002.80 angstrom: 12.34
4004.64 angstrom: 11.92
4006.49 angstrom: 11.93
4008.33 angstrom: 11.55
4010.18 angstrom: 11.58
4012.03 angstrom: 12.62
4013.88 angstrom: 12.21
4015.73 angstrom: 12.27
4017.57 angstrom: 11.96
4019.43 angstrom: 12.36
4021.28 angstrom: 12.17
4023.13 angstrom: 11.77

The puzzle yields 13.4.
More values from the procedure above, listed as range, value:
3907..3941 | 13.1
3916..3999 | 13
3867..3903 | 13.8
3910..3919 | 13.4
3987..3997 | 12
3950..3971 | 13.7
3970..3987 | 12.8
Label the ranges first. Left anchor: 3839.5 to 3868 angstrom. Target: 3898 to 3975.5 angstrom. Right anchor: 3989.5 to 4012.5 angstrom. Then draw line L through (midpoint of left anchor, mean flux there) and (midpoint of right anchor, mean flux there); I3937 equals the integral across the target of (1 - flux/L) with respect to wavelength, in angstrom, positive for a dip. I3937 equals -2.4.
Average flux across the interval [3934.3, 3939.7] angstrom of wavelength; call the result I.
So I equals 12.7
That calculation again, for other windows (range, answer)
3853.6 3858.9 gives 14.2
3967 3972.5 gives 13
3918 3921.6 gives 13.4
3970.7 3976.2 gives 12.5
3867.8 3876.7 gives 14.4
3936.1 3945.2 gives 12.8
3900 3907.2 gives 13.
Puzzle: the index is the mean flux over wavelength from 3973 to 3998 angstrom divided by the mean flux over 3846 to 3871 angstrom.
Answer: 0.87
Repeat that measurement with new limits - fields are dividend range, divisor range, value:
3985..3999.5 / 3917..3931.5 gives 0.91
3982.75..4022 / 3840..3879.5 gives 0.86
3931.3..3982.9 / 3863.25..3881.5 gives 0.91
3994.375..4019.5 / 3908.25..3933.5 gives 0.90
